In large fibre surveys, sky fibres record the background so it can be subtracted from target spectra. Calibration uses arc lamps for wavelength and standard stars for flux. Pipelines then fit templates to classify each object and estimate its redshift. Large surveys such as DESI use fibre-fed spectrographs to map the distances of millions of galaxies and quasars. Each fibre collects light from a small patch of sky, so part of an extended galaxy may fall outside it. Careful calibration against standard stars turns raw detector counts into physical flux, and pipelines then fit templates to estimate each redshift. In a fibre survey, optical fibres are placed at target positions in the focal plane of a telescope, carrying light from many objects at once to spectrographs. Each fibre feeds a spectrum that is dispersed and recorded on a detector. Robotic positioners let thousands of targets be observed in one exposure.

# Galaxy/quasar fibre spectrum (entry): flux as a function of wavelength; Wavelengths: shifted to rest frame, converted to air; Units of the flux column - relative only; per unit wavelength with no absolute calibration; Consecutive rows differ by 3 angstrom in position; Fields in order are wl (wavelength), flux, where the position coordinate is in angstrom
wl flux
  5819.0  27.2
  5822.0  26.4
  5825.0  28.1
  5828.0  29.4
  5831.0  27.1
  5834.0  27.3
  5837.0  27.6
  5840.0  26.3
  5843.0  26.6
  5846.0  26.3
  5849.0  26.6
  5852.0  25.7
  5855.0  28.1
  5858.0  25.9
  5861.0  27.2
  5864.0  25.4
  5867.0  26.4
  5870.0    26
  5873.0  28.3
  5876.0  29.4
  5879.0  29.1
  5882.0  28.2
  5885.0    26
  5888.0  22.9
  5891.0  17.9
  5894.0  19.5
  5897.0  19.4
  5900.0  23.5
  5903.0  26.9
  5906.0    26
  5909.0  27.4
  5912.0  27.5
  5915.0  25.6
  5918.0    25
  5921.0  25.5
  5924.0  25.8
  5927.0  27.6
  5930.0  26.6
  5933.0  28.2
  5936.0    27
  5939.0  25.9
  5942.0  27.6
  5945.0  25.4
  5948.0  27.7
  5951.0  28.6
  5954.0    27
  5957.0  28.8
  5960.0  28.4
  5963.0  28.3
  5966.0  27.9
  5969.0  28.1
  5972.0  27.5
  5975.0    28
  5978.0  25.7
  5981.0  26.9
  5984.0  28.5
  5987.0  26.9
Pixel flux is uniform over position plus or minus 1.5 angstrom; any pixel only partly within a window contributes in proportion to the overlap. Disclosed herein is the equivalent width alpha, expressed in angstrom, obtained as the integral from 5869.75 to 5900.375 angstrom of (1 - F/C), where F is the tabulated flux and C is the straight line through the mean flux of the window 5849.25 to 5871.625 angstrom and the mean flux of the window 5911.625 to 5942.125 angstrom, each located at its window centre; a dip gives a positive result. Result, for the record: 2.2 angstrom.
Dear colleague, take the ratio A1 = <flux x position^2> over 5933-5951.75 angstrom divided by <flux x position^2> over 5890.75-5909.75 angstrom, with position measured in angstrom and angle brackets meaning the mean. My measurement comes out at 1.19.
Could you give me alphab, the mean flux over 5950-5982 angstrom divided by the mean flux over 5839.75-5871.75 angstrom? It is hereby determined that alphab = 1.05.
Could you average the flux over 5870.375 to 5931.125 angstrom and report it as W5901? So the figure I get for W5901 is 25.4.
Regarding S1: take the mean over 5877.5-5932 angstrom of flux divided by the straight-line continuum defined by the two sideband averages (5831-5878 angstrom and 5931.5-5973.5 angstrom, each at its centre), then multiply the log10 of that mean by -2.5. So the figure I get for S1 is 0.09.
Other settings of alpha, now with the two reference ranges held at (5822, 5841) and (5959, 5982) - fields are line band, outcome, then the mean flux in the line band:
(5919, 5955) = 0.93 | 26.9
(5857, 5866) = 0.45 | 26.2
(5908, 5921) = 0.64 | 26.2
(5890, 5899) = 2.72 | 19.2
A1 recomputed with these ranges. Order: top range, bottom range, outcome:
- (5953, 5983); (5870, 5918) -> 1.13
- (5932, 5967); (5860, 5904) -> 1.13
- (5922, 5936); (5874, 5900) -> 1.14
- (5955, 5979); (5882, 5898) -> 1.31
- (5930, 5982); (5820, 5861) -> 1.06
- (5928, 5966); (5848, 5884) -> 1.04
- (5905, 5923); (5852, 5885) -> 0.97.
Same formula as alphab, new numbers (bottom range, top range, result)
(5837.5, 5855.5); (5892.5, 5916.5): 0.92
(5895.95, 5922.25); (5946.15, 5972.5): 1.11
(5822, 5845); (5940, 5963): 1.01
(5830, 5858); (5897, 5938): 0.97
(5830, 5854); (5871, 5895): 0.95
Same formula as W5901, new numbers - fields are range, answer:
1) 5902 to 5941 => 26.5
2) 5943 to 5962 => 27.7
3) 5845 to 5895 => 25.9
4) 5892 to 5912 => 23.9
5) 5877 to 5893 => 24.8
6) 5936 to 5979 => 27.5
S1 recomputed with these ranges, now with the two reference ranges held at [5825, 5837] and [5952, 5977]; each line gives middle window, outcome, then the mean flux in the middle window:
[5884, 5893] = 0.26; 21.9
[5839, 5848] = 0.06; 26.4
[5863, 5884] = 0.01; 27.6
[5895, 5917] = 0.12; 25.1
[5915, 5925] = 0.10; 25.4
